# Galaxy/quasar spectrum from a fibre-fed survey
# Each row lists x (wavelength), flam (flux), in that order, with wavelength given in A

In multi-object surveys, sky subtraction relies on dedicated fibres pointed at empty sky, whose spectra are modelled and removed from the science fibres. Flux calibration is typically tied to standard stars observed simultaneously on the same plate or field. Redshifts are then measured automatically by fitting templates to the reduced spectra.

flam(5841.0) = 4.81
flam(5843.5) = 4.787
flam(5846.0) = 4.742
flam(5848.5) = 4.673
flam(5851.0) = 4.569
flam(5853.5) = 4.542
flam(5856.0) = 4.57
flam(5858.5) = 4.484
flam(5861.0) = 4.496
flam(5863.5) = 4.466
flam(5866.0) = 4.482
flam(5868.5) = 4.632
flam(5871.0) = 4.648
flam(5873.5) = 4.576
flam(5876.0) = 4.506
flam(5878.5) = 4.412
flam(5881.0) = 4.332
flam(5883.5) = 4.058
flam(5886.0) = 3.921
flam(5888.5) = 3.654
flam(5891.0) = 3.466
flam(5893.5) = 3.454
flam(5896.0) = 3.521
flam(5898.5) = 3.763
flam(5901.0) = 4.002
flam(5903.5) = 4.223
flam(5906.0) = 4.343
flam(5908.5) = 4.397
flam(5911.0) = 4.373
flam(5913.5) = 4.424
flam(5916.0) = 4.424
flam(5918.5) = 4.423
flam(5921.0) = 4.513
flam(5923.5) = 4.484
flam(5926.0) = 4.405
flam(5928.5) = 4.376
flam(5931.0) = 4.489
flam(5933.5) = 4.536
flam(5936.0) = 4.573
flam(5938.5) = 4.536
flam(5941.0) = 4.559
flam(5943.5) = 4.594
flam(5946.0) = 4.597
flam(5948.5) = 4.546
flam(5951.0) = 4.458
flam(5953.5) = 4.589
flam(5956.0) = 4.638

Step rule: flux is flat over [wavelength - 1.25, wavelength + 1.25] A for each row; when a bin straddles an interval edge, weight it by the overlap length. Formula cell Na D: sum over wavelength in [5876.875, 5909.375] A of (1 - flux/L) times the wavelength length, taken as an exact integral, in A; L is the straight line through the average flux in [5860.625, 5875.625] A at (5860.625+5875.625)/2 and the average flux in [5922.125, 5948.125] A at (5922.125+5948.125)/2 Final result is 4.09 A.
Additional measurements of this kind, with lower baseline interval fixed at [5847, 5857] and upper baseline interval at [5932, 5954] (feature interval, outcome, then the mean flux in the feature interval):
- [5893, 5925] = 2.58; 4.2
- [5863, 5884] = 0.52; 4.47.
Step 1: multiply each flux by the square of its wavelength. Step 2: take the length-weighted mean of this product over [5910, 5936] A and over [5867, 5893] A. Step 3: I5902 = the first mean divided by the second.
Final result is 1.08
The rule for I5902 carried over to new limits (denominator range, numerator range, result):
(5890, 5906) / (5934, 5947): 1.22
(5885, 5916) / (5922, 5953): 1.15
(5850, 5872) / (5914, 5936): 1.00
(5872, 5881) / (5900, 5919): 0.98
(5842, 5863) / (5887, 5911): 0.86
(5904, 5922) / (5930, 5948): 1.04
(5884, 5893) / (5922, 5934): 1.22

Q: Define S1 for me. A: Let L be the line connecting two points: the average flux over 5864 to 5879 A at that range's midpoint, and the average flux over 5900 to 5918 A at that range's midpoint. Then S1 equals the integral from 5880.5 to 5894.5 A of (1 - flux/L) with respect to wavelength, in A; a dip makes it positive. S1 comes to 2.1 A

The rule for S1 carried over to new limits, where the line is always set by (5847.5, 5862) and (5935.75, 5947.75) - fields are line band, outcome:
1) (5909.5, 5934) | 0.7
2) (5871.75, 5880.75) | 0.1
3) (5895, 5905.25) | 1.5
